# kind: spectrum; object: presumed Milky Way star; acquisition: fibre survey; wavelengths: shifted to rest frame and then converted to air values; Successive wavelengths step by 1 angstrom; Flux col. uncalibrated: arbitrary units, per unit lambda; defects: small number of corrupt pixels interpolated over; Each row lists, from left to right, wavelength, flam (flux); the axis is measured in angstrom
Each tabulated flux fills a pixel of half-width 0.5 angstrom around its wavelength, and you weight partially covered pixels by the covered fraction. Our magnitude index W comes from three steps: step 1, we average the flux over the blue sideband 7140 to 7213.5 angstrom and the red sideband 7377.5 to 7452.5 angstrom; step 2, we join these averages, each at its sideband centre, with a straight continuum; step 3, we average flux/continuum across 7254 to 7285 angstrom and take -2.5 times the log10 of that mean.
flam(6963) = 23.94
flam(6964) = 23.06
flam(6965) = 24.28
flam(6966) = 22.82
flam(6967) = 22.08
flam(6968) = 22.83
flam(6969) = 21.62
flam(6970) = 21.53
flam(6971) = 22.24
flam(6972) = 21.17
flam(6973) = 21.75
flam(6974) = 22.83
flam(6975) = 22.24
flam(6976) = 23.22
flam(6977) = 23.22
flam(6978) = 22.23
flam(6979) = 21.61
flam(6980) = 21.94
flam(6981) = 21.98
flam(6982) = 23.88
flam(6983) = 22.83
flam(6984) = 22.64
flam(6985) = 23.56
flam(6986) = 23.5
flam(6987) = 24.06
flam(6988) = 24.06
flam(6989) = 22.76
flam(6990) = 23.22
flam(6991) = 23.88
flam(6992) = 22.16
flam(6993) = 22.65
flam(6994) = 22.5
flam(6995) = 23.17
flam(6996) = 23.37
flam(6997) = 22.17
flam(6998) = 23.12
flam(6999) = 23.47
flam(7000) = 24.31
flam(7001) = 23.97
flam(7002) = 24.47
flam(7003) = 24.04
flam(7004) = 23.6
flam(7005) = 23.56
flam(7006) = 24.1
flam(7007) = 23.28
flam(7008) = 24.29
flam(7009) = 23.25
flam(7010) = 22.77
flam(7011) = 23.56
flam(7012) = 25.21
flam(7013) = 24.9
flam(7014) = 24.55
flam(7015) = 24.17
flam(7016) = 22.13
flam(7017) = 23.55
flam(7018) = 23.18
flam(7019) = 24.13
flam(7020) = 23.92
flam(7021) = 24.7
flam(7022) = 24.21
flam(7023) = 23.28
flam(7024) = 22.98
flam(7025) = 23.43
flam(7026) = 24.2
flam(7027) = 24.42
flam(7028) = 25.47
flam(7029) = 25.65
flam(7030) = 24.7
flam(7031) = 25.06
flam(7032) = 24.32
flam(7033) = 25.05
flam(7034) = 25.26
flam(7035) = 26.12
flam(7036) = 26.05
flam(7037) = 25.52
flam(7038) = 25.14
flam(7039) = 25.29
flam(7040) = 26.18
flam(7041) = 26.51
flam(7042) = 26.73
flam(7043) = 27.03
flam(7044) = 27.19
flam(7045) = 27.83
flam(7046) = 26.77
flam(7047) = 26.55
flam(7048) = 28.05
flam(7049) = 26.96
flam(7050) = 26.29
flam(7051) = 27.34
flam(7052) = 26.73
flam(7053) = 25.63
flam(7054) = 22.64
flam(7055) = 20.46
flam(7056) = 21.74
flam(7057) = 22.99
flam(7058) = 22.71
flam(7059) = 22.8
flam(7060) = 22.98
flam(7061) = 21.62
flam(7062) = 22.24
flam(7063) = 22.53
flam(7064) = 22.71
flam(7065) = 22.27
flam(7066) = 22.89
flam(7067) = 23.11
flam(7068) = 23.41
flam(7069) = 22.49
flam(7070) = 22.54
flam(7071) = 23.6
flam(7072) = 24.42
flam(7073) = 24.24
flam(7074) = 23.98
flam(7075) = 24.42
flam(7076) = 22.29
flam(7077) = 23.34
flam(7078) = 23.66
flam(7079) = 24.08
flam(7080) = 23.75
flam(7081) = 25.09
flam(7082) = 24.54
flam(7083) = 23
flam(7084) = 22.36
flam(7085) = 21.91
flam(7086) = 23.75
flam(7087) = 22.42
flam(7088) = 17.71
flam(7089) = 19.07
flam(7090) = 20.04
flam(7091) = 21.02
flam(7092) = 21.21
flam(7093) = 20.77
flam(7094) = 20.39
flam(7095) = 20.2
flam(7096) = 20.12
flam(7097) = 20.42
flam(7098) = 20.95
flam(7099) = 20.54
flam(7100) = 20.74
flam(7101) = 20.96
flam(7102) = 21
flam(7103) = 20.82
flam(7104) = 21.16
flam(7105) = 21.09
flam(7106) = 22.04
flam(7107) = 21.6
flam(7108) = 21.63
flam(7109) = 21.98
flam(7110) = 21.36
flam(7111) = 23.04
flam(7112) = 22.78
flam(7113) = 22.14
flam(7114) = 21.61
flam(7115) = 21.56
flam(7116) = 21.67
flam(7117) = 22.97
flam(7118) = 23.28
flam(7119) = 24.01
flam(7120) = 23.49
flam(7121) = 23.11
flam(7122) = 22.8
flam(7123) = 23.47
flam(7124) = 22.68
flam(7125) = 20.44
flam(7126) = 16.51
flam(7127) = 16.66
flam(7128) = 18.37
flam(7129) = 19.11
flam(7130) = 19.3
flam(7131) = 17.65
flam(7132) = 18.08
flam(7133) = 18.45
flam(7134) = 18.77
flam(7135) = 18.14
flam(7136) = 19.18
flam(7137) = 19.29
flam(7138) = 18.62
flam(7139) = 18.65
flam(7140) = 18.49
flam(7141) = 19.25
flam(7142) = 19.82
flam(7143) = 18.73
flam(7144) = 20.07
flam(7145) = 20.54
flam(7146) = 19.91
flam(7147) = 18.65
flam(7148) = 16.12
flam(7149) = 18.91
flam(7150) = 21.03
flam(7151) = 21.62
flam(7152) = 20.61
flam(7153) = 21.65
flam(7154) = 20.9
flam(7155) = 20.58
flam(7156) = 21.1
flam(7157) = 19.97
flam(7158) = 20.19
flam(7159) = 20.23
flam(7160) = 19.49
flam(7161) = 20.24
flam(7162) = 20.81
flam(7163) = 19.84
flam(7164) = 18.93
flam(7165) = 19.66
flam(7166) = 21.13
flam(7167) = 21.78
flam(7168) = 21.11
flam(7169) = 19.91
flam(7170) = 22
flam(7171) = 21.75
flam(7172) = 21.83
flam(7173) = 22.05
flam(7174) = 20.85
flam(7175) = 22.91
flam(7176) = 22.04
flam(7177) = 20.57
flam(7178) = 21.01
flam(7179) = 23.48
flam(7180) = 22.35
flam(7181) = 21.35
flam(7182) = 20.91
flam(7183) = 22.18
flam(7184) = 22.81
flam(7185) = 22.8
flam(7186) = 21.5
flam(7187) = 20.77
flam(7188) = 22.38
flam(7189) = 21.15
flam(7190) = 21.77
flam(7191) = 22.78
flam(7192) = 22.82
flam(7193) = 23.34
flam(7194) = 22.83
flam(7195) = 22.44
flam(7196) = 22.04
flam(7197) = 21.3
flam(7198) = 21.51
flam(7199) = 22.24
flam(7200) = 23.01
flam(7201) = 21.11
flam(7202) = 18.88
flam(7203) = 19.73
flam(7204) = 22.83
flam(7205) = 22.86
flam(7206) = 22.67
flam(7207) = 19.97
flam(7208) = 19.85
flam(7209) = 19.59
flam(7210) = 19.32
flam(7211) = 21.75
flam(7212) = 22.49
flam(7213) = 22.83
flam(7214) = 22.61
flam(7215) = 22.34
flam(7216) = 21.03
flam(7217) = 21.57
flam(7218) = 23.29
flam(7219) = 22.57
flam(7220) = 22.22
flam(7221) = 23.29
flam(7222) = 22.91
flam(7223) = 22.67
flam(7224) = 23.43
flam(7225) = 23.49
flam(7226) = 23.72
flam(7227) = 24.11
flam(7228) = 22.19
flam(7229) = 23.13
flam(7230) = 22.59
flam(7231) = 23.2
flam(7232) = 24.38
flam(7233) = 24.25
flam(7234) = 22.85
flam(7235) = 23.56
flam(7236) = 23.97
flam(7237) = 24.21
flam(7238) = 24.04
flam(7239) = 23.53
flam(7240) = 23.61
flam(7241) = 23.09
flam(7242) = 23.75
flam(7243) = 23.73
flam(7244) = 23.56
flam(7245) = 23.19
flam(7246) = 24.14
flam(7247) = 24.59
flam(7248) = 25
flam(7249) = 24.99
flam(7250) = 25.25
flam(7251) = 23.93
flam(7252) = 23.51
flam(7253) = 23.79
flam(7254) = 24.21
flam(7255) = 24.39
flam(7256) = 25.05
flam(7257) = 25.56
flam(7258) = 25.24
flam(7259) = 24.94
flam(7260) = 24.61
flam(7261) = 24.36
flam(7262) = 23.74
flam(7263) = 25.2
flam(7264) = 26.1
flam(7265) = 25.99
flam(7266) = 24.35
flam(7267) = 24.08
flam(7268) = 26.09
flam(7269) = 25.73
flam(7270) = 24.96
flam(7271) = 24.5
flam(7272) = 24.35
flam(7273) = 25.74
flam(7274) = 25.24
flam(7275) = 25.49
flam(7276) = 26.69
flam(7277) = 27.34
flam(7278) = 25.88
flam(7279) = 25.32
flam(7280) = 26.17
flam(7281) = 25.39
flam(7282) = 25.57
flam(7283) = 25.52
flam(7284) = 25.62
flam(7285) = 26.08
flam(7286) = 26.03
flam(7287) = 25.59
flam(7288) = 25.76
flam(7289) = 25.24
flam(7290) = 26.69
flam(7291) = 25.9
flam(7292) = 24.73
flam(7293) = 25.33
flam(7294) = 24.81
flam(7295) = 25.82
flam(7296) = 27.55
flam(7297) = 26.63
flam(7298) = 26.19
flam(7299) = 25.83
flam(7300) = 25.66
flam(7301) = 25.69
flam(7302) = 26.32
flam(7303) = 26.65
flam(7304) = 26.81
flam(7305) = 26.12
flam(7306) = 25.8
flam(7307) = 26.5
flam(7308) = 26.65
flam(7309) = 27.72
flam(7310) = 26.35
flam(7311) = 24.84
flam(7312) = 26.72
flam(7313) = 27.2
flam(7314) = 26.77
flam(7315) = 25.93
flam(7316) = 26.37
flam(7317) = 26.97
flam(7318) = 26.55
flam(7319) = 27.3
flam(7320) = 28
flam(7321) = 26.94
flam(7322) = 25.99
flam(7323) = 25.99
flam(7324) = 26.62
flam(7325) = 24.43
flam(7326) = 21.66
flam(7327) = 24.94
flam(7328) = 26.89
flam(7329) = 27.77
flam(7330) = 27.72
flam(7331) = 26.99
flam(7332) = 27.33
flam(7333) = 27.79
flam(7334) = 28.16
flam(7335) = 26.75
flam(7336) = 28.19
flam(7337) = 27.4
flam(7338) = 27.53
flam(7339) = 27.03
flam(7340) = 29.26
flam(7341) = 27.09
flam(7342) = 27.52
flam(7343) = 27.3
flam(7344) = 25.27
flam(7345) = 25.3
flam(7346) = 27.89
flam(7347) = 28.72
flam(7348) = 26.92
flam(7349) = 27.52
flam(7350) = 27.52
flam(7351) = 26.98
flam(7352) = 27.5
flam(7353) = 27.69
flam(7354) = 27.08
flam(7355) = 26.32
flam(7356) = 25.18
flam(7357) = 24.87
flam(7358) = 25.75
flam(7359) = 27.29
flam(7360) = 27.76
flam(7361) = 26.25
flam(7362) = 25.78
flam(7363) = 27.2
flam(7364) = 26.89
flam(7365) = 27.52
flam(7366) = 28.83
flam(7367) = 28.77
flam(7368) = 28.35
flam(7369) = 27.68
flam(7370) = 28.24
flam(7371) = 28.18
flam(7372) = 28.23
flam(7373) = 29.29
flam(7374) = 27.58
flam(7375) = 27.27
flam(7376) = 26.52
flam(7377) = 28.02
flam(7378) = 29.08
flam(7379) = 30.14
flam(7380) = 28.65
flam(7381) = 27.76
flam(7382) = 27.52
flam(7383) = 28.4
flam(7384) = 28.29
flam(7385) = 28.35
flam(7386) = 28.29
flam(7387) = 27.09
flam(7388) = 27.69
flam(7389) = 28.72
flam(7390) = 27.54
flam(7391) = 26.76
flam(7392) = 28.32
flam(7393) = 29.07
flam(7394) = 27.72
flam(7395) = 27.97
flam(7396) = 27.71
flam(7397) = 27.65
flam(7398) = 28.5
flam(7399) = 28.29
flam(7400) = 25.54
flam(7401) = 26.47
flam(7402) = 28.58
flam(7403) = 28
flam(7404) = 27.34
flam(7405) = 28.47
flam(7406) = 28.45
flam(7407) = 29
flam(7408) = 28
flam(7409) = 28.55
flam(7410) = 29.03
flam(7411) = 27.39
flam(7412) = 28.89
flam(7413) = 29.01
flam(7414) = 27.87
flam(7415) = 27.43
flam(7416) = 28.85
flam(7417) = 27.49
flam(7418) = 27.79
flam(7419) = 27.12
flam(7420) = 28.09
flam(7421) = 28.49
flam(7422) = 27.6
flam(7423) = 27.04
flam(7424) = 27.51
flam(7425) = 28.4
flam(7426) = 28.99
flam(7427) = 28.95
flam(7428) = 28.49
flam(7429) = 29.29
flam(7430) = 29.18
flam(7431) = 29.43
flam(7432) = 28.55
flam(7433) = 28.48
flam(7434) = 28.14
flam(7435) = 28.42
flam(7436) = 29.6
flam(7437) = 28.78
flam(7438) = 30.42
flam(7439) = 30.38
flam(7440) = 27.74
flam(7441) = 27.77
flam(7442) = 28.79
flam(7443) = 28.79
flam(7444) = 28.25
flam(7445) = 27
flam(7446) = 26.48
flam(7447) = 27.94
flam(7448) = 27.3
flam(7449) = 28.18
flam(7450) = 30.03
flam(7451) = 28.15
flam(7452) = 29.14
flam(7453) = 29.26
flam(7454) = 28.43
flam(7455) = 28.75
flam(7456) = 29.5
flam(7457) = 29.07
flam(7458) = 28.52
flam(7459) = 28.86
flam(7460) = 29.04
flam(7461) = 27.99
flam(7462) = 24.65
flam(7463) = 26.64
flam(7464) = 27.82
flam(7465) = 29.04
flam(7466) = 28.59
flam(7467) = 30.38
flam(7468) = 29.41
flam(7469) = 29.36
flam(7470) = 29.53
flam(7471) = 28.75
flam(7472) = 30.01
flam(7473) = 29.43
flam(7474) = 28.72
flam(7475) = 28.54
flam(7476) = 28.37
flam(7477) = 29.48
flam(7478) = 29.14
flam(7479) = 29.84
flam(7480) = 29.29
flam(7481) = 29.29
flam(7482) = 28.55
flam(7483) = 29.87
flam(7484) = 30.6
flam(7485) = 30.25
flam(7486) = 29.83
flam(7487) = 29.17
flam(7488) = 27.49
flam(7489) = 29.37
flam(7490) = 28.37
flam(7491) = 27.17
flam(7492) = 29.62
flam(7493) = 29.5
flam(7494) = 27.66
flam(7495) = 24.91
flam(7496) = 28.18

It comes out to -0.06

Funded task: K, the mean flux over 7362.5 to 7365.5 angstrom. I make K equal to 27.2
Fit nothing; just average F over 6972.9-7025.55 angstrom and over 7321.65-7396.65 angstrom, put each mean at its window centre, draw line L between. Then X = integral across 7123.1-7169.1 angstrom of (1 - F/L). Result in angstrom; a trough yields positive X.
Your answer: 9.9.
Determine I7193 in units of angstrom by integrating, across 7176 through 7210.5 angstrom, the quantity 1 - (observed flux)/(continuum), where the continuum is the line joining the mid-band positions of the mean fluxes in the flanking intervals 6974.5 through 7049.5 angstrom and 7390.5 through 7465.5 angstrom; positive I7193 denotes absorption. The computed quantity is 5.7 angstrom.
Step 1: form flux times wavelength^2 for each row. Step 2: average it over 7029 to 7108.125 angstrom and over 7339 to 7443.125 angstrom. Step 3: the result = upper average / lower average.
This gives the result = 1.31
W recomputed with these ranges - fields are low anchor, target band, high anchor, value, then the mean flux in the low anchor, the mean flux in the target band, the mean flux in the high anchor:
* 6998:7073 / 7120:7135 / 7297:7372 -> 0.260 mag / 24.3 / 19.7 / 26.8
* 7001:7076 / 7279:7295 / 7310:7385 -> 0.041 mag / 24.3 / 25.6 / 27.2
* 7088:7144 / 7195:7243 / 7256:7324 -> 0.058 mag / 20.5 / 22.5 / 25.9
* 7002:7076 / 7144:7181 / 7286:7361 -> 0.217 mag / 24.3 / 20.7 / 26.6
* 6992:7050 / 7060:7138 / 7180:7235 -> 0.097 mag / 24.6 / 21.6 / 22.2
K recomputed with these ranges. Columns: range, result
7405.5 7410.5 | 28.6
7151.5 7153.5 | 21.1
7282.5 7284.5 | 25.6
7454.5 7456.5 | 29.1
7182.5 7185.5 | 22.6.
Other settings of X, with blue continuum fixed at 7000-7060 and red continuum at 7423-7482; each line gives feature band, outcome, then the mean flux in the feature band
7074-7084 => 0.6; 23.7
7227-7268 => 3.9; 24.2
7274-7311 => 1.6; 26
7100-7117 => 2.5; 21.7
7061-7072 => 1.0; 22.8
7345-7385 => 0.4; 27.6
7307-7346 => 1.1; 26.7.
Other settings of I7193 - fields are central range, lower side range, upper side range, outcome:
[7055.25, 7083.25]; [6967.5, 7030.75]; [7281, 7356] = 1.0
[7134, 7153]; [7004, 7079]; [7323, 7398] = 4.5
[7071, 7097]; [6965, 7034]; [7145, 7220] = 0.2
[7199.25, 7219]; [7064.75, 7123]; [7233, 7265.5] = 1.9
